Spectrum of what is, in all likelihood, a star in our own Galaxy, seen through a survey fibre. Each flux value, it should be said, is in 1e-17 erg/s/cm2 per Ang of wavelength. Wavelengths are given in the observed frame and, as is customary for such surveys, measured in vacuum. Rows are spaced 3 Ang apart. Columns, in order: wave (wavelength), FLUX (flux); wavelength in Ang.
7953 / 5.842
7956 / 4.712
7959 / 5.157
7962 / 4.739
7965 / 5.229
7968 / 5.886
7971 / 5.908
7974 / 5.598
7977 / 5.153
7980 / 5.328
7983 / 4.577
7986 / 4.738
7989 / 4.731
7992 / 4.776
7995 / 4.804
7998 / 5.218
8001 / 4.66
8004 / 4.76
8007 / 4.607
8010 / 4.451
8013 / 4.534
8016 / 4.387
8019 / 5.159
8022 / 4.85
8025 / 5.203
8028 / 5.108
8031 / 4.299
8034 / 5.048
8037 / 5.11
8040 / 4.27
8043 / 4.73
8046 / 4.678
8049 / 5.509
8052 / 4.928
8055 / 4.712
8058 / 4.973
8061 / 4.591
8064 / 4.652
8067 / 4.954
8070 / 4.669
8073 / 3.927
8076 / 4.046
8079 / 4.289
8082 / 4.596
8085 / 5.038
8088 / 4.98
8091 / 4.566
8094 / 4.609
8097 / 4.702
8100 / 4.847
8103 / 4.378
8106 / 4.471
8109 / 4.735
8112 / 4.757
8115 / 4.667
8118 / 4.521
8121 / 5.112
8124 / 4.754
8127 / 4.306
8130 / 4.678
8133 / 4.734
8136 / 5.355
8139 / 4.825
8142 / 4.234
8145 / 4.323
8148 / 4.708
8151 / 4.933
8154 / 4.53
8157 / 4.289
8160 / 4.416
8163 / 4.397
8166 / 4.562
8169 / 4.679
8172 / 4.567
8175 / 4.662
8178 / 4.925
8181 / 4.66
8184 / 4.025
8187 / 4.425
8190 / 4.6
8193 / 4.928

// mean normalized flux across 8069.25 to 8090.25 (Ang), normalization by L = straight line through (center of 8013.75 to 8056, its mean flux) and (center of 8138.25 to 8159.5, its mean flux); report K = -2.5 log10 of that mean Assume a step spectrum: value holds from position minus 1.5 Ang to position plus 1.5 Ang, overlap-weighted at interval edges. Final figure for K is 0.052 mag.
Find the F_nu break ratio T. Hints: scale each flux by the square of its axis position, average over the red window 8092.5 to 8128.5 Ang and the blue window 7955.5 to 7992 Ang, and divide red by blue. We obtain 0.94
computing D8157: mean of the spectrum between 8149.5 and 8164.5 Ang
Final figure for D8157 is 4.51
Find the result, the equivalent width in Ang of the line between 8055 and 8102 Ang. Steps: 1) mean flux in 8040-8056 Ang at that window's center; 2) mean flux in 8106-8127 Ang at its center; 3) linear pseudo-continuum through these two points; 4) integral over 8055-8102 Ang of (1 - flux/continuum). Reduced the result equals 1.57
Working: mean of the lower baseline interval 4.86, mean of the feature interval 4.63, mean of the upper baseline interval 4.7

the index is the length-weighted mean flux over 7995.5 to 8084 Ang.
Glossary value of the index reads 4.72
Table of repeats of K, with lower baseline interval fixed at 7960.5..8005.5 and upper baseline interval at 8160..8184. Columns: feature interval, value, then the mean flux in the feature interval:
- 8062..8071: 0.02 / 4.75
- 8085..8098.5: 0.01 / 4.75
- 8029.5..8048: 0.05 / 4.71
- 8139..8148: 0.05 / 4.44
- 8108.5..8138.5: -0.01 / 4.76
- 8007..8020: 0.09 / 4.61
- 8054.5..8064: 0.03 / 4.75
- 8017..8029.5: -0.02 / 5.05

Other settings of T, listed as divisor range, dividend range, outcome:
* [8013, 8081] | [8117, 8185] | 1.00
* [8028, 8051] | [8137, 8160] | 0.97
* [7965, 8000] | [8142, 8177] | 0.92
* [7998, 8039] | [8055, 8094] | 0.98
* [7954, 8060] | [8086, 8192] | 0.97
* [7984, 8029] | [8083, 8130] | 1.00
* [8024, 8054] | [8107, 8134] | 0.98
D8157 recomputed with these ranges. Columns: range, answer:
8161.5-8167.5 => 4.48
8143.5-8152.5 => 4.65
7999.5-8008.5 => 4.68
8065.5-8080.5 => 4.38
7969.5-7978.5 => 5.55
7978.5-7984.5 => 4.95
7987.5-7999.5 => 4.88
